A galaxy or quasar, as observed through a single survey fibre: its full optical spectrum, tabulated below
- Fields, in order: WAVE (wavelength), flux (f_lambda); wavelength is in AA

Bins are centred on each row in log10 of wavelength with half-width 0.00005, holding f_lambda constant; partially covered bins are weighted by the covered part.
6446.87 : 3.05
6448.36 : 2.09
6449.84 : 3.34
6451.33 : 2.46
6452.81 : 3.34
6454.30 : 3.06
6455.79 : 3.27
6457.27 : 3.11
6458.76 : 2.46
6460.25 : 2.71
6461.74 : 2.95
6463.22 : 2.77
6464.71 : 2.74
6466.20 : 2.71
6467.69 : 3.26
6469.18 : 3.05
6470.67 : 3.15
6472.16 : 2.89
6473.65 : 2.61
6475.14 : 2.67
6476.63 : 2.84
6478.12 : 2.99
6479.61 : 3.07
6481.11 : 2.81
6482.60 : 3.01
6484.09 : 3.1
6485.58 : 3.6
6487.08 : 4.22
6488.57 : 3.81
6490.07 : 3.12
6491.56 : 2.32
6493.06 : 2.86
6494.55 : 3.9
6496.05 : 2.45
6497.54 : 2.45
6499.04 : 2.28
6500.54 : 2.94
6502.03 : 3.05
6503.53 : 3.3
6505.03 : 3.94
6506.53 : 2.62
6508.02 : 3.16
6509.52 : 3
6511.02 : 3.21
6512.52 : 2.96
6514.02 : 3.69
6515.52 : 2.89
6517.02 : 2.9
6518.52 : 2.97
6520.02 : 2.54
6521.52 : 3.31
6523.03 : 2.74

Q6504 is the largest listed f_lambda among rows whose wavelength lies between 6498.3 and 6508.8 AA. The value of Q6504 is 3.94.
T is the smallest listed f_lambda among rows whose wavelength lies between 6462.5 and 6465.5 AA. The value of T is 2.74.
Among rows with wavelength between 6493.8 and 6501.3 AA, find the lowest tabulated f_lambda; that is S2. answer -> 2.28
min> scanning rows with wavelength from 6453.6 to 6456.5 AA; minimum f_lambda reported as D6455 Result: 3.06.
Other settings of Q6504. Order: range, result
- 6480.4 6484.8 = 3.1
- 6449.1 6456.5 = 3.34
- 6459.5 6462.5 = 2.95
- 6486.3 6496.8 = 4.22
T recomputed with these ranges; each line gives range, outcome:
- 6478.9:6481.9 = 2.81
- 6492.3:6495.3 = 2.86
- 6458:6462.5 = 2.46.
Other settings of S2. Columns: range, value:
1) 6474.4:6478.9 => 2.67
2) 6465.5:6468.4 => 2.71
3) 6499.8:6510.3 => 2.62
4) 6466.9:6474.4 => 2.61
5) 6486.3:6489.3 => 3.81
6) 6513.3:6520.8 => 2.54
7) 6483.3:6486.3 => 3.1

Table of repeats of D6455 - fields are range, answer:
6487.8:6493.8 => 2.32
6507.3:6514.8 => 2.96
